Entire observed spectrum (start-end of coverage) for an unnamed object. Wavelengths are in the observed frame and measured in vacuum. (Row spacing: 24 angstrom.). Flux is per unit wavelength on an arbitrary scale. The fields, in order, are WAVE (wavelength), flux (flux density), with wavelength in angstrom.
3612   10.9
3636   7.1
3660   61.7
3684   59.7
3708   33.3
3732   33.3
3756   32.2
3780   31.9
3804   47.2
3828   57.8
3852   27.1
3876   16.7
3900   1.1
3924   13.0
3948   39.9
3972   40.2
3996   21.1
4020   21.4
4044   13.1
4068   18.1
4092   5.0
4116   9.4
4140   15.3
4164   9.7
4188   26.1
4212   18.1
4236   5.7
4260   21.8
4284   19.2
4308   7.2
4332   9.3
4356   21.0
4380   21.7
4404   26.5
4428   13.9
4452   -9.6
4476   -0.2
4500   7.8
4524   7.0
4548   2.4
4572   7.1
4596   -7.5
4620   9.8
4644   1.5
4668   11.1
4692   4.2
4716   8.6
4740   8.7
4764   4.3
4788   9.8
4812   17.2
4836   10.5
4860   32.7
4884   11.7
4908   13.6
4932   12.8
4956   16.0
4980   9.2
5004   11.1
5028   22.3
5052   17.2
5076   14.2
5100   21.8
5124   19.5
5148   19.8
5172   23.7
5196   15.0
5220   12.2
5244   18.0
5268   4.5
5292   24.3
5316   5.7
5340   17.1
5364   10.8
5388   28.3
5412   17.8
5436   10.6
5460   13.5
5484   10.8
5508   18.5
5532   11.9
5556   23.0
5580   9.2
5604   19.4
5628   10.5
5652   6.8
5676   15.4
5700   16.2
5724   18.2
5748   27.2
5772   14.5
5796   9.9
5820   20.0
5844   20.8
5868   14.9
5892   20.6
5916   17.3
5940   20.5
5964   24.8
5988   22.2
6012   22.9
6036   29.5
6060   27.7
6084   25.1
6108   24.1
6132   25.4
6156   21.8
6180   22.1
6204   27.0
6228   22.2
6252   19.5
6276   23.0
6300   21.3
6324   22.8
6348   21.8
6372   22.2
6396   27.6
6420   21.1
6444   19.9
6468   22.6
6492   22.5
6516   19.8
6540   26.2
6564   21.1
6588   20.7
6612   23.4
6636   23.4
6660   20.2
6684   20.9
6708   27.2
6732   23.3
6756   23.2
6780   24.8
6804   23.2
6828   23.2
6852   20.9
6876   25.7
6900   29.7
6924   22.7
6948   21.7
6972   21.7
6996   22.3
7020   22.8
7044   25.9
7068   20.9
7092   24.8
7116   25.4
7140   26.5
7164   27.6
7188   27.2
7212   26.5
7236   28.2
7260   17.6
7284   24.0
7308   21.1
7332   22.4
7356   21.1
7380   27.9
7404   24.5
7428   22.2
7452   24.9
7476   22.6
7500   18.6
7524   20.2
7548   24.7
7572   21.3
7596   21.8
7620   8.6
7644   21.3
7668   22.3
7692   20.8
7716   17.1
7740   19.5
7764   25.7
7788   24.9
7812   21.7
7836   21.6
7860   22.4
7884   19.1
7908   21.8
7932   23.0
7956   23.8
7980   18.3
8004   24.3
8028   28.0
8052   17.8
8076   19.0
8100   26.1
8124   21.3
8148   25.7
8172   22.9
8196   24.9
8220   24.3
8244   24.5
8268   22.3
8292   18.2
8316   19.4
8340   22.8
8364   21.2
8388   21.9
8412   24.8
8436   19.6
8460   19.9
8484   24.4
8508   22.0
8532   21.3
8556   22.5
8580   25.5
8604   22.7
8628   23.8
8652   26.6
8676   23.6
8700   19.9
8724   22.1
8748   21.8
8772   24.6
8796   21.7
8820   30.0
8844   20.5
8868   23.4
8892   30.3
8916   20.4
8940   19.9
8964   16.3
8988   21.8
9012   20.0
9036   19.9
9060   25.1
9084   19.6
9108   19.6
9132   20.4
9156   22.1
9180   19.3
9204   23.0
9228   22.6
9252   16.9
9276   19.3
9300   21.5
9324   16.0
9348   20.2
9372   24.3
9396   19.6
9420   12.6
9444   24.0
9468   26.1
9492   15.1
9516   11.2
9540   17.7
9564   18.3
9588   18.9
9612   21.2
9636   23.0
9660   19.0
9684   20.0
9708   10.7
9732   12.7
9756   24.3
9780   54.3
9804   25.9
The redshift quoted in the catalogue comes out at 0.49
